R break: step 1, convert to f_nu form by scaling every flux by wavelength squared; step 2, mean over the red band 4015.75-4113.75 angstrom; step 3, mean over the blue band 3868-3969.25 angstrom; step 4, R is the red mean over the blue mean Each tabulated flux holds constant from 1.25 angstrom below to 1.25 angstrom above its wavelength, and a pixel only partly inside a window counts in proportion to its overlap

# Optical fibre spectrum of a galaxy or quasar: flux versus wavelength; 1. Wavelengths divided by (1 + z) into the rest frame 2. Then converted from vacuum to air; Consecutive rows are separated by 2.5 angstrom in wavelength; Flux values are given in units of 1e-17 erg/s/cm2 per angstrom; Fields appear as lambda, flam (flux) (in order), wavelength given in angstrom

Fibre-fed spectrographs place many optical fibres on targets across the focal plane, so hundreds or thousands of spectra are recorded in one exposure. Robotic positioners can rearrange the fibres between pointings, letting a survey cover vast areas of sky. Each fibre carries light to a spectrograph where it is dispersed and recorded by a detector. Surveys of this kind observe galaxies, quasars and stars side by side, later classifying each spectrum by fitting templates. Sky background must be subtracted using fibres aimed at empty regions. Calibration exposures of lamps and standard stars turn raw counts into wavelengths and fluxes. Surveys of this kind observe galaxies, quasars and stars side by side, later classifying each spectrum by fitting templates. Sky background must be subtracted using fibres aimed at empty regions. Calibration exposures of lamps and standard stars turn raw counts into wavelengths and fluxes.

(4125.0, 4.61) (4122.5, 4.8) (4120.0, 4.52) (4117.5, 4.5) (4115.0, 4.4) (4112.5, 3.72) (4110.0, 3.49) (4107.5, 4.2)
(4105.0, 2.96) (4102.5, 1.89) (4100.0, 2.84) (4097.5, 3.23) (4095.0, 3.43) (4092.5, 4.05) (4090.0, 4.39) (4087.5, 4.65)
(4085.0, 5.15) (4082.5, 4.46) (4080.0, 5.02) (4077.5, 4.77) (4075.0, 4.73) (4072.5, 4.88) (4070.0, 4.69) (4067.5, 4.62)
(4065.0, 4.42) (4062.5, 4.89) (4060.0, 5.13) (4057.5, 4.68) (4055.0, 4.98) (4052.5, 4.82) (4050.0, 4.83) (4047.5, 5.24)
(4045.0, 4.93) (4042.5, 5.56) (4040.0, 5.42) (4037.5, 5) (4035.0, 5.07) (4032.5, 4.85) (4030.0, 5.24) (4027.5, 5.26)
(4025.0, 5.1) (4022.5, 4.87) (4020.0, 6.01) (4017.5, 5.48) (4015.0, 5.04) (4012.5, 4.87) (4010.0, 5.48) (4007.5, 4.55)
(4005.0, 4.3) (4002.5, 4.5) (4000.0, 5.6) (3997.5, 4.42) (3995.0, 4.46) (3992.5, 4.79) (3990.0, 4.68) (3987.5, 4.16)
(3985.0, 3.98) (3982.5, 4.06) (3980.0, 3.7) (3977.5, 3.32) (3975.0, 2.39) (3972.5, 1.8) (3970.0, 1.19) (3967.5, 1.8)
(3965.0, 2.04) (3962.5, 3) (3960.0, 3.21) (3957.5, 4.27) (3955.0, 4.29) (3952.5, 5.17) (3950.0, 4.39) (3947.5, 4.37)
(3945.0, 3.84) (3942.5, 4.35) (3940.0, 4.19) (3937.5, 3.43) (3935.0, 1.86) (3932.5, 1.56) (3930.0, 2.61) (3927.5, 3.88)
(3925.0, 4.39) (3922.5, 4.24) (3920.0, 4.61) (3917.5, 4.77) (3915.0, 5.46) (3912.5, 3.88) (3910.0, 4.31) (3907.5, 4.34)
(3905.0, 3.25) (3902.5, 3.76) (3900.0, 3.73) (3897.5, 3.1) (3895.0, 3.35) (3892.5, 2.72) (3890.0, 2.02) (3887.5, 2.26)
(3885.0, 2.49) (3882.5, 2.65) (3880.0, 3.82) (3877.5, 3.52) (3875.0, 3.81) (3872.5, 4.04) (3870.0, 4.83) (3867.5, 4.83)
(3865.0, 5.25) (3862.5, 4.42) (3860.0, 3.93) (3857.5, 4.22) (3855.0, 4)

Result 1.37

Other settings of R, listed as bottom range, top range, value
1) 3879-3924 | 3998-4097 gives 1.46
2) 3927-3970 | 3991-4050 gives 1.56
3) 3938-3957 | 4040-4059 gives 1.22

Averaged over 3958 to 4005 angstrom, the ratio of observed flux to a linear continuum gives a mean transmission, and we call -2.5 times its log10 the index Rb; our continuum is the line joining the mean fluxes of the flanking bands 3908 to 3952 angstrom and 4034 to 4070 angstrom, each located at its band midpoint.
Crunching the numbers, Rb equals 0.23 mag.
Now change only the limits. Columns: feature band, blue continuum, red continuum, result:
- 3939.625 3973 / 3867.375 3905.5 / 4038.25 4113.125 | 0.09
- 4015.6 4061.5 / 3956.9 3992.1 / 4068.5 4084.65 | -0.23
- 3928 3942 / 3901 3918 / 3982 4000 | 0.44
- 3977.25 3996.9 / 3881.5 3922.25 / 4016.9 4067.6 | 0.07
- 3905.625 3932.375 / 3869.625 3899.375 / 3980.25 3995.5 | -0.16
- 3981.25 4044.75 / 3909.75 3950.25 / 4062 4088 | -0.12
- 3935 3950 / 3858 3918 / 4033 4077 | 0.07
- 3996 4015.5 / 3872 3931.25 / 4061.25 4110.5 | -0.23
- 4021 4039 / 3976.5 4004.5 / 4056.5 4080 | -0.12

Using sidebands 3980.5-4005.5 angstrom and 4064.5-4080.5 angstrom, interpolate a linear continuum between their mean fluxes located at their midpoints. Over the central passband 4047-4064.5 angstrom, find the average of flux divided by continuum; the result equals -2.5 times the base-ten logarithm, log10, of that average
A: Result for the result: -0.05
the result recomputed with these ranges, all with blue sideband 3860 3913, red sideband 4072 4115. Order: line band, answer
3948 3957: -0.21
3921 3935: 0.15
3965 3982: 0.49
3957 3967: 0.27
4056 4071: -0.20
